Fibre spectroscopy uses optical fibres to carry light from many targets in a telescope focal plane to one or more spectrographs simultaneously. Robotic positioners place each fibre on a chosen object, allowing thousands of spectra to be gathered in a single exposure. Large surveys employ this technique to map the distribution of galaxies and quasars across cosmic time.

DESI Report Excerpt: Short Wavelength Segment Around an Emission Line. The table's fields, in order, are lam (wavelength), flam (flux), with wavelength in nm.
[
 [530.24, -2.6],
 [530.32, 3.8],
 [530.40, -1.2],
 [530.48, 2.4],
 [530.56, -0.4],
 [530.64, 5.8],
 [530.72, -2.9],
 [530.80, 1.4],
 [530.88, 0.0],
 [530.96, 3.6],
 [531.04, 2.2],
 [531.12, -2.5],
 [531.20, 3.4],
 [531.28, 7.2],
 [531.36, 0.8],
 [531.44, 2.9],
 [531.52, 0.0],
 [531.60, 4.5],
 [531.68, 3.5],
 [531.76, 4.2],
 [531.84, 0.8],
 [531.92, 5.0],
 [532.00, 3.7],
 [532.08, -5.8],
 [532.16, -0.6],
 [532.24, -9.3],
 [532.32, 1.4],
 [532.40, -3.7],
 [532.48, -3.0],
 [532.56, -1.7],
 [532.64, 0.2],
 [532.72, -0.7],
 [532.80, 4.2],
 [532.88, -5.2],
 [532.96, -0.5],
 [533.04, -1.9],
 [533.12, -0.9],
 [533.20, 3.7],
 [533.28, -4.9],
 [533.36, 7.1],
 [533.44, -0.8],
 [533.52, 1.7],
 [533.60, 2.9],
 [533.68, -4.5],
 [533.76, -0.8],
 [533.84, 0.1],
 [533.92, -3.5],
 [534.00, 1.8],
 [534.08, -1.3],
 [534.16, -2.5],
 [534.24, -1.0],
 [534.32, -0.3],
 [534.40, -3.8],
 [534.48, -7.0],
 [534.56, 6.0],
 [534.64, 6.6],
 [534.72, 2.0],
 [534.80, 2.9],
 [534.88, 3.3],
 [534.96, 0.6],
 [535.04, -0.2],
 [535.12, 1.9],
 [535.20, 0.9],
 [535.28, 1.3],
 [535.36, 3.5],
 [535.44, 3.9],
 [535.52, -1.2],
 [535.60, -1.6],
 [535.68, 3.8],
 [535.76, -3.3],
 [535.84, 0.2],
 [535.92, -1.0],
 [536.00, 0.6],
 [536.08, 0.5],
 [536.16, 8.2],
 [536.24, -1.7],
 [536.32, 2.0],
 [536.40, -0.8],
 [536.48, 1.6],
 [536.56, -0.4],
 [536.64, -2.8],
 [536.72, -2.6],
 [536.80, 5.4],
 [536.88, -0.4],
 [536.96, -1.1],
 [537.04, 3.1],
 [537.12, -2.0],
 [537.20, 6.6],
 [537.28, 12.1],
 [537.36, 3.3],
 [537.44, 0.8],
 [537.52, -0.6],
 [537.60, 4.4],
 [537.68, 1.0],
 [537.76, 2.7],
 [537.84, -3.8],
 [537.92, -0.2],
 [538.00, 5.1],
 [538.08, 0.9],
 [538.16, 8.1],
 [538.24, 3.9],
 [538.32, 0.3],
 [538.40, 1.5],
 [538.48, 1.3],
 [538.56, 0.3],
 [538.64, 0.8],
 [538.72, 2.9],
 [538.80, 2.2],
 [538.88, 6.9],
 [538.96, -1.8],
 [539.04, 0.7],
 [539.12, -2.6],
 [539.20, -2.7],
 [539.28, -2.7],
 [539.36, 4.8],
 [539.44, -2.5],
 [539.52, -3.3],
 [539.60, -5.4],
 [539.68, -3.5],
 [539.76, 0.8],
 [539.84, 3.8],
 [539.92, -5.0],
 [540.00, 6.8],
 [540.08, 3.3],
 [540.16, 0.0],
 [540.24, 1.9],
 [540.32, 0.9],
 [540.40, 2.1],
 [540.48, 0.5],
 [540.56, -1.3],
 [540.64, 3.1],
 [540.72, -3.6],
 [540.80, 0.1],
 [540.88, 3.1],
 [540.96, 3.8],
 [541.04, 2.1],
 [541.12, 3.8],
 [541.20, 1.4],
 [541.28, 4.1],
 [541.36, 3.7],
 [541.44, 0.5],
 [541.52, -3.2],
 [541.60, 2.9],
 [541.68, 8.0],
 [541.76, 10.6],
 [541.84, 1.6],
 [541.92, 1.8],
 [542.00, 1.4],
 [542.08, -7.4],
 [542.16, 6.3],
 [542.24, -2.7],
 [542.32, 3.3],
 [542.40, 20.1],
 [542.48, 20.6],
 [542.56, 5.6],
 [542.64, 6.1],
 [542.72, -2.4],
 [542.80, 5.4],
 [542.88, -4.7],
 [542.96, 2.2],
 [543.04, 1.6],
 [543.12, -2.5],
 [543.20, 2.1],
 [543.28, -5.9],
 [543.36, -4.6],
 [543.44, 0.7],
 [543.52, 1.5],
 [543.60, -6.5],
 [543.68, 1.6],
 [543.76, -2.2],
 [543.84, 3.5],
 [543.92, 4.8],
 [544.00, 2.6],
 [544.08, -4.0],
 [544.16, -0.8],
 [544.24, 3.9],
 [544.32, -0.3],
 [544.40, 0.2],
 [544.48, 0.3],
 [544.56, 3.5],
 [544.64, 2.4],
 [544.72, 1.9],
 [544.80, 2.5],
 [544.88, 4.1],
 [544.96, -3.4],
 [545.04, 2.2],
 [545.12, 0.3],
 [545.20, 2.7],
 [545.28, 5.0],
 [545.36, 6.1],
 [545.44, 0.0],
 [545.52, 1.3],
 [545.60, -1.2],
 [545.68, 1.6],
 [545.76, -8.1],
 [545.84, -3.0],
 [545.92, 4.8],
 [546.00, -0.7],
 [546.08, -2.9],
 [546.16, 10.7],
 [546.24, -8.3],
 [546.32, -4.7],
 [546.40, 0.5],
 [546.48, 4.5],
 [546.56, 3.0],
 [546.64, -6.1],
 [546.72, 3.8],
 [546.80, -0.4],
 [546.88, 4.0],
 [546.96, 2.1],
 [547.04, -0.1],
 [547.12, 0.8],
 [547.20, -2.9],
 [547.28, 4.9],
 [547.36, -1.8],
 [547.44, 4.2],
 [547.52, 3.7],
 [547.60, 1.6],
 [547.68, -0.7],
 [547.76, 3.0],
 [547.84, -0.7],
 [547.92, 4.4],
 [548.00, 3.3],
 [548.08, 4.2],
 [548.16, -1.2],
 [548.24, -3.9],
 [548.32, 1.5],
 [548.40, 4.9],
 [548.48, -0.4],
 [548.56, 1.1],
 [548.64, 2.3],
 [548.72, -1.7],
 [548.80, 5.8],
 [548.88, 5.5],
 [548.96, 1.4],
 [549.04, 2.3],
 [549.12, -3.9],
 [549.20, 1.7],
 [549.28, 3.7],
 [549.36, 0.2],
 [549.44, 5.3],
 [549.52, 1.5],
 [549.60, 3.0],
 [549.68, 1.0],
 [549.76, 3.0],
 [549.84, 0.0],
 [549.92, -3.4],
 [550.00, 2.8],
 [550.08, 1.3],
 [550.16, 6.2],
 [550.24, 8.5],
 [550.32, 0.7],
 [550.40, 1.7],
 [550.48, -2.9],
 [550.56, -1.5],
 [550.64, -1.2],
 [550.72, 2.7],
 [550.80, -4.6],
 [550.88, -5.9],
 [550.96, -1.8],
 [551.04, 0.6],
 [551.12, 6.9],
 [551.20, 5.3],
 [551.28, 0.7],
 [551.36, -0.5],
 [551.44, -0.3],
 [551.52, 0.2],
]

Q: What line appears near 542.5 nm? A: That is [O III]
